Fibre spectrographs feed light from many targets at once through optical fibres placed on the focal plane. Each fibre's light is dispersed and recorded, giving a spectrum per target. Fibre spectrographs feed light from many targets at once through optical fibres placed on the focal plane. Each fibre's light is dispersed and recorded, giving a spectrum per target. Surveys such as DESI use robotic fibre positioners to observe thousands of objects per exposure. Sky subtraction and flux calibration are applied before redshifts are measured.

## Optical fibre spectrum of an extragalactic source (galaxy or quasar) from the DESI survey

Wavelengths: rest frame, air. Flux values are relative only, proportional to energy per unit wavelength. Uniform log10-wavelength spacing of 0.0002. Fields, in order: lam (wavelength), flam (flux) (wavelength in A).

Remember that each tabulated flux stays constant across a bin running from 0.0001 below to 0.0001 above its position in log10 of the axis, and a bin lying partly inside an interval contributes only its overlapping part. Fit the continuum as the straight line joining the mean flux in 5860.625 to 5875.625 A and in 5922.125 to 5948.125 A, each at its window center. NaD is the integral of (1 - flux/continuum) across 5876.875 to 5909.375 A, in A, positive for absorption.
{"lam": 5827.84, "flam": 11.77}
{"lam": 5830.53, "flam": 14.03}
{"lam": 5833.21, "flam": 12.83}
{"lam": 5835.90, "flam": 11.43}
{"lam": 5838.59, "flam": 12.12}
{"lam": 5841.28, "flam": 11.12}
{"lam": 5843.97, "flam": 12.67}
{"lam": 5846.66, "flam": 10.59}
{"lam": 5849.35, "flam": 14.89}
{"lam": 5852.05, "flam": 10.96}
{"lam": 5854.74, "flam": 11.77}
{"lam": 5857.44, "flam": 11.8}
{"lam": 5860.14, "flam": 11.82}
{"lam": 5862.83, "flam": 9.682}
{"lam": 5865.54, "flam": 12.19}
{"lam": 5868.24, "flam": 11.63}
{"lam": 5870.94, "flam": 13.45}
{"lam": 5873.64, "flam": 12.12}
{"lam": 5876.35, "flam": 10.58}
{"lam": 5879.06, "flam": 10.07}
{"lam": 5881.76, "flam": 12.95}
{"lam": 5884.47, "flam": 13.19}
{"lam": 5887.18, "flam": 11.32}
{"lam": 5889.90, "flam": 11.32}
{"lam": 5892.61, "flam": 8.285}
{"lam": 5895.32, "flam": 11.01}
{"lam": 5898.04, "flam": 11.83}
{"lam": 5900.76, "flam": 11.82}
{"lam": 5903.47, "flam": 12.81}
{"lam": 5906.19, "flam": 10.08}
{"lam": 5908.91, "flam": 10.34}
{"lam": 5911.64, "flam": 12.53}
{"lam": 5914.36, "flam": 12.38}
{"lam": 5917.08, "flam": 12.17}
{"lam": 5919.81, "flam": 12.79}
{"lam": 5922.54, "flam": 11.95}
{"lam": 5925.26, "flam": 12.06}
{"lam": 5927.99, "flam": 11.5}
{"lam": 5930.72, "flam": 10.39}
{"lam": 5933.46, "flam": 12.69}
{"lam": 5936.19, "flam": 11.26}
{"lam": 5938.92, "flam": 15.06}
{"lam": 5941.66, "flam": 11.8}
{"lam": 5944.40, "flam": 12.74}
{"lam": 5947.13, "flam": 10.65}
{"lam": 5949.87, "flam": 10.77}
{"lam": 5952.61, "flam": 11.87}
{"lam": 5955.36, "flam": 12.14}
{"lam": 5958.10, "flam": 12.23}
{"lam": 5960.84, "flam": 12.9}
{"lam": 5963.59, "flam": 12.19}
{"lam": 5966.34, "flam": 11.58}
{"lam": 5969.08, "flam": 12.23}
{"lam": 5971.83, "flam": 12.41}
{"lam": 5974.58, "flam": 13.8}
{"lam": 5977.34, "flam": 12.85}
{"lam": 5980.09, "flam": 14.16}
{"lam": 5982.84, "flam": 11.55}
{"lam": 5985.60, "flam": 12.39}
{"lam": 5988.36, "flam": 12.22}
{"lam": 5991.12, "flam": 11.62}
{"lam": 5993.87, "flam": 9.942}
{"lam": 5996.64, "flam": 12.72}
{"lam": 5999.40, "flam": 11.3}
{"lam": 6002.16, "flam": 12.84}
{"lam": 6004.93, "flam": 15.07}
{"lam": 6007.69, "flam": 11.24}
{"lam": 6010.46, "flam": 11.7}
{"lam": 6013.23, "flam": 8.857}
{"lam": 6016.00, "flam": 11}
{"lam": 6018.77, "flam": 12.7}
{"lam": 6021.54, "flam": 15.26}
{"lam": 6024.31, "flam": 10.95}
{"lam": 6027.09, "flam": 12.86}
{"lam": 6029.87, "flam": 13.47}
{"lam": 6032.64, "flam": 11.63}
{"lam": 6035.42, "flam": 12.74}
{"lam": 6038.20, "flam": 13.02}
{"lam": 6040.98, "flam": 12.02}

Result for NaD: 1.7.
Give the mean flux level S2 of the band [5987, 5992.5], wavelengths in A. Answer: 11.9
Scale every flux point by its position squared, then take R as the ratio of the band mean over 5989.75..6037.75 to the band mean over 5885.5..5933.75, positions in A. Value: 1.09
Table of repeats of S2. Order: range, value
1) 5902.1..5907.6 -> 11.5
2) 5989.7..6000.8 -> 11.4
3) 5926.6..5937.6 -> 11.5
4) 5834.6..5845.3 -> 11.8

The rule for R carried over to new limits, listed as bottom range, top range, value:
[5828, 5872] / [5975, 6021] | 1.06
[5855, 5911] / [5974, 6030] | 1.12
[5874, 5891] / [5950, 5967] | 1.07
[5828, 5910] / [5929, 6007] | 1.08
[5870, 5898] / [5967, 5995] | 1.12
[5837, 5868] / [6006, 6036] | 1.08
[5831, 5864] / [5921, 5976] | 1.06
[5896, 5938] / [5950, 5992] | 1.07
